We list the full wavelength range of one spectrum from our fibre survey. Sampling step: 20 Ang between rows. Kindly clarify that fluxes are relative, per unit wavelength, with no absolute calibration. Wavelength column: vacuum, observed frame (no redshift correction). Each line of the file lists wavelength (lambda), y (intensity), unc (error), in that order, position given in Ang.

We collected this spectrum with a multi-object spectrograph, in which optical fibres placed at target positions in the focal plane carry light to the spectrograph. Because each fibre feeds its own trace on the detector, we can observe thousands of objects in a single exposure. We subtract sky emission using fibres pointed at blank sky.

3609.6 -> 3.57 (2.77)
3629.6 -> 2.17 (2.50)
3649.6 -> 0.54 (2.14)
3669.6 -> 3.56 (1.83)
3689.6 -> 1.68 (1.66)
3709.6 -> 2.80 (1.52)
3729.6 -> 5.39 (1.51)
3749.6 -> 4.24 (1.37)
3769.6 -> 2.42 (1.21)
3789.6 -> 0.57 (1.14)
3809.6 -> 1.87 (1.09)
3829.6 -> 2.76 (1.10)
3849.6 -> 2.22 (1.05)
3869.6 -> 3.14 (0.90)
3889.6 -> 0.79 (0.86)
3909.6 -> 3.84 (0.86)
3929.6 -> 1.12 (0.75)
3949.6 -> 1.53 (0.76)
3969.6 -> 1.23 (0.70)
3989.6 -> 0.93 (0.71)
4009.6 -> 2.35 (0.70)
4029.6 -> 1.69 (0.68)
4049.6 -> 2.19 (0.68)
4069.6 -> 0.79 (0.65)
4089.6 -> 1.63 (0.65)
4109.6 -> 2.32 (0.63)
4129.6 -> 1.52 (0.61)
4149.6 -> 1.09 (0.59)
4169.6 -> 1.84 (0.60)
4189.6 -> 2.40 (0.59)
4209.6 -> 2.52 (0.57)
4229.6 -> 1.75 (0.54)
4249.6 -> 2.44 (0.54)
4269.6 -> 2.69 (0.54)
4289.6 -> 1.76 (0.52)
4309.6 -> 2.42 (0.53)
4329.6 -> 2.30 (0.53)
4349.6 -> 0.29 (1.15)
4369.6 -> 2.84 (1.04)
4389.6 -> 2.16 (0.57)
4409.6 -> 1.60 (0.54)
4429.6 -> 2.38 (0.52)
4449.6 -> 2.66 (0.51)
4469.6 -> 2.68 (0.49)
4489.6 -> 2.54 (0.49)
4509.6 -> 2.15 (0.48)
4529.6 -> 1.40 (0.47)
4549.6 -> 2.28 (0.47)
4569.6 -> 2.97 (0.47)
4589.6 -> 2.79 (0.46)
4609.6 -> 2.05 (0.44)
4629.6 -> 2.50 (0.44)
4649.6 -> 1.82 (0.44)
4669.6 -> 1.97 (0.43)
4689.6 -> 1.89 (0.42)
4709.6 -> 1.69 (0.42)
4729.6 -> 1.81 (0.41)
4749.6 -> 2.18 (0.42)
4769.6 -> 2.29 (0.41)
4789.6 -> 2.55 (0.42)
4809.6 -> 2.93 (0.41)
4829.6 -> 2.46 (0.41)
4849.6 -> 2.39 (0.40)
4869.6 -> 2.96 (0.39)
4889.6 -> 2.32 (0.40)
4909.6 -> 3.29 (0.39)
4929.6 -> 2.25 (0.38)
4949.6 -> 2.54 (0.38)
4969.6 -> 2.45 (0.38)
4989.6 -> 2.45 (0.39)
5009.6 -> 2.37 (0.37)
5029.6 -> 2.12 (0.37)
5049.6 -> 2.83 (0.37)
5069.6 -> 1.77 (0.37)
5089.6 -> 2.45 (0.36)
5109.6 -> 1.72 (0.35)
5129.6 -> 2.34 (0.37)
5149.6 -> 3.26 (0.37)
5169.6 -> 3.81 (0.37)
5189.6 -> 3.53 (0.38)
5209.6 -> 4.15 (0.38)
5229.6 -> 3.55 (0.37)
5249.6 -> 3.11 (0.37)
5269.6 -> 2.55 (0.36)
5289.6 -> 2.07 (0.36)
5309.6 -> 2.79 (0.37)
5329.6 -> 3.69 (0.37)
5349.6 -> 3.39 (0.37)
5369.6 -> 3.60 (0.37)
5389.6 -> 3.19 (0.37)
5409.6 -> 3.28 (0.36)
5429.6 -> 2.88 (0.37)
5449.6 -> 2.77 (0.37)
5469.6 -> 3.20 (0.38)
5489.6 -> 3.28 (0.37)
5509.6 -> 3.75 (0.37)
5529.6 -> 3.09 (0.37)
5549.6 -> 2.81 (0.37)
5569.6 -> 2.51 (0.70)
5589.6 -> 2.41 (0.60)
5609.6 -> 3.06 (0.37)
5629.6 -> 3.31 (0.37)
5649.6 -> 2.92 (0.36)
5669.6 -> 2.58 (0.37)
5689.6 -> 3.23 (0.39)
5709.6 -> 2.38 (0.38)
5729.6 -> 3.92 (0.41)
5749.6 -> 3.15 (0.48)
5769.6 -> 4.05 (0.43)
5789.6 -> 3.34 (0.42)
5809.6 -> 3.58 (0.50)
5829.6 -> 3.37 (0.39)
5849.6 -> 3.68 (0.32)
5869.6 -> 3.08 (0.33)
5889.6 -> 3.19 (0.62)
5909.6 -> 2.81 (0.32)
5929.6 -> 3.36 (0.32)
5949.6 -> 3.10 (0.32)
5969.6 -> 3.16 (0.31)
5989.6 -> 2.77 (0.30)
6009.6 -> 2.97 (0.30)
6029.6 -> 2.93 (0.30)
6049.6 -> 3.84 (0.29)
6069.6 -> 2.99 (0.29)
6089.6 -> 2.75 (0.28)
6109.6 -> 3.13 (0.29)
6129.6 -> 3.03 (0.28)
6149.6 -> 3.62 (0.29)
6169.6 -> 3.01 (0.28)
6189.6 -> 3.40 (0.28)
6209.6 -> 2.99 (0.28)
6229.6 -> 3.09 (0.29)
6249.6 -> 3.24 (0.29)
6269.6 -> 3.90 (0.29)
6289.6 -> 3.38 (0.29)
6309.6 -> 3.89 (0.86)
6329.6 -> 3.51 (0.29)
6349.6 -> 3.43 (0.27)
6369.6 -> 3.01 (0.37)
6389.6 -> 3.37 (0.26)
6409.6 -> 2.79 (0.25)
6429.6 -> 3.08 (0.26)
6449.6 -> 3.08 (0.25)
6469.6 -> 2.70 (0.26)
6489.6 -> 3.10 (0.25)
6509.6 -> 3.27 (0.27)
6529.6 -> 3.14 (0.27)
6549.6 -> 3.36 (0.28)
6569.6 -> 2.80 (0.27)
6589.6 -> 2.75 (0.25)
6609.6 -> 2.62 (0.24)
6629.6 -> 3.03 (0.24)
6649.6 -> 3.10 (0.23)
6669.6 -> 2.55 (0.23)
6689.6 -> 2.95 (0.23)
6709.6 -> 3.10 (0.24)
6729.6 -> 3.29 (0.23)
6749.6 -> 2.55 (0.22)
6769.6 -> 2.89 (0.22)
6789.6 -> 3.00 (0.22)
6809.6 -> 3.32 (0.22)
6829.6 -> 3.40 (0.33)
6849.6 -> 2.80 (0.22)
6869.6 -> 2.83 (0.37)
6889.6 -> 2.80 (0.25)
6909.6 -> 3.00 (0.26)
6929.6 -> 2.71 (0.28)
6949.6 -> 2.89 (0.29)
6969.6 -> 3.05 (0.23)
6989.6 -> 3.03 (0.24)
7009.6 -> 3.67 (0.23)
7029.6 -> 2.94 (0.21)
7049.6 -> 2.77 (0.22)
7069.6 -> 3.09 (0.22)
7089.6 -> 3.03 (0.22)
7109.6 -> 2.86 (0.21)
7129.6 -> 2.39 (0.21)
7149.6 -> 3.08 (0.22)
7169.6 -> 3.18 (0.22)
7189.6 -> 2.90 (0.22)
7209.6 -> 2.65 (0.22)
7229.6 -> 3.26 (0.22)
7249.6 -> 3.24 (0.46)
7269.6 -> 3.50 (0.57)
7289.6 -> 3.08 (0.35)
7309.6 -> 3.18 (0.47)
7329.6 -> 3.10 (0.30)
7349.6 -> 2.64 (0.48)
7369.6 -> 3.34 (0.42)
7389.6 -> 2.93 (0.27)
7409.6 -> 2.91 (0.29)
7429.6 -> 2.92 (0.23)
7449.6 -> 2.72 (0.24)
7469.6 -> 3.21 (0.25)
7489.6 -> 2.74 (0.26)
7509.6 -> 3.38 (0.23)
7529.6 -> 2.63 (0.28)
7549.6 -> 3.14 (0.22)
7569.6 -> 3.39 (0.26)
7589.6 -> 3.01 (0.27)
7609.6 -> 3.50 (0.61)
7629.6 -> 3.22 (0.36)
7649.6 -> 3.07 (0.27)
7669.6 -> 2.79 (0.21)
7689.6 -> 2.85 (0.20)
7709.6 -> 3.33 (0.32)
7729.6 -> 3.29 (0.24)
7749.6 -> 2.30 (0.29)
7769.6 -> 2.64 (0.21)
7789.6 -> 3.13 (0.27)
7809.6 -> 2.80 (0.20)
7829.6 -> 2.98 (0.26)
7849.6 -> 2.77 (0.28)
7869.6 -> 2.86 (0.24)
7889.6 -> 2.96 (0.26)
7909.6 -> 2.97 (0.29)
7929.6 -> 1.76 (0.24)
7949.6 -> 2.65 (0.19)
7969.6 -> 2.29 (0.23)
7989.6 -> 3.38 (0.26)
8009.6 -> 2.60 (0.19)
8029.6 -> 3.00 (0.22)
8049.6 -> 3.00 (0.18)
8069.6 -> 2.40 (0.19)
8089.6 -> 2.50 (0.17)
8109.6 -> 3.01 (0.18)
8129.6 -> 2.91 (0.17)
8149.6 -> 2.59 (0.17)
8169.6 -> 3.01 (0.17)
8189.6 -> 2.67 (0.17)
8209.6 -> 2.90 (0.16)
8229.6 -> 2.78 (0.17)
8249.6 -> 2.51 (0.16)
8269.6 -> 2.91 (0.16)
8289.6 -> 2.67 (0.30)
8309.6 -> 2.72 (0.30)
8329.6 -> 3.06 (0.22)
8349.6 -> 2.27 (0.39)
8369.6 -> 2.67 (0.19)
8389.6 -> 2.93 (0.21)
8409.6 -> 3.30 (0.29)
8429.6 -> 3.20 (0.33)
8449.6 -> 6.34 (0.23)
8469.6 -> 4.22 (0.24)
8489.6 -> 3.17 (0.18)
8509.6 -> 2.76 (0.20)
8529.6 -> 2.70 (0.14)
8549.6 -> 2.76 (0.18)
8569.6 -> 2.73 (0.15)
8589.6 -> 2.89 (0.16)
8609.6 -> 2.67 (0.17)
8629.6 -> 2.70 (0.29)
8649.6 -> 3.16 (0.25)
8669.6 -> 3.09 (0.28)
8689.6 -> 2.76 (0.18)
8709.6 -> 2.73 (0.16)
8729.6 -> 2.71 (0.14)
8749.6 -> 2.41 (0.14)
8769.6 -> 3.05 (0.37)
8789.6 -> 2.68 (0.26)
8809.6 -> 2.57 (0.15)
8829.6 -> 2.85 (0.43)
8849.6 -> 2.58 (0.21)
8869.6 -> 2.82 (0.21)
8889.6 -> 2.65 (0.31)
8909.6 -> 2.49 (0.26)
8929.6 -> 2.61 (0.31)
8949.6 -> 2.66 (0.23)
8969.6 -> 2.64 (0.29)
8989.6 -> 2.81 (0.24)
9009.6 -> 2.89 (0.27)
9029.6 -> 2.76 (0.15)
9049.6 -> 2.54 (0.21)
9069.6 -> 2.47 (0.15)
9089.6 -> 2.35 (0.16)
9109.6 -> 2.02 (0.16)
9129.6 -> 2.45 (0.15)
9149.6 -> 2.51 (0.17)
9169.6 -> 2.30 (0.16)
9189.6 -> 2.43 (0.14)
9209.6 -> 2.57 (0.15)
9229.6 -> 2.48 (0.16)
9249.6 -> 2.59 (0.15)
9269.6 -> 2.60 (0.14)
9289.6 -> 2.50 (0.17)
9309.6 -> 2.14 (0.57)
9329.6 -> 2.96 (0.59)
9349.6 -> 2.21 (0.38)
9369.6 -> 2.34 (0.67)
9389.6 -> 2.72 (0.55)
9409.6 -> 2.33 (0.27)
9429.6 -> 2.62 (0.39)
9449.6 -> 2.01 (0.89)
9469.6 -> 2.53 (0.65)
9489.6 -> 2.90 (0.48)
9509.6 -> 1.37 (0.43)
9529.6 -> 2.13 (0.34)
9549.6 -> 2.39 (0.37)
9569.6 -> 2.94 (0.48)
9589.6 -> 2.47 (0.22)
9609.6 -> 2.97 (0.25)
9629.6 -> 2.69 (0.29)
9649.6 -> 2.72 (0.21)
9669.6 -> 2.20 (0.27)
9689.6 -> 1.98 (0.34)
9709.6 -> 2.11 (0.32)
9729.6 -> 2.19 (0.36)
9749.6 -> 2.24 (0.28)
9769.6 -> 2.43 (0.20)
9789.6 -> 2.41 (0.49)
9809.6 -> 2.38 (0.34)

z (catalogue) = 0.287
